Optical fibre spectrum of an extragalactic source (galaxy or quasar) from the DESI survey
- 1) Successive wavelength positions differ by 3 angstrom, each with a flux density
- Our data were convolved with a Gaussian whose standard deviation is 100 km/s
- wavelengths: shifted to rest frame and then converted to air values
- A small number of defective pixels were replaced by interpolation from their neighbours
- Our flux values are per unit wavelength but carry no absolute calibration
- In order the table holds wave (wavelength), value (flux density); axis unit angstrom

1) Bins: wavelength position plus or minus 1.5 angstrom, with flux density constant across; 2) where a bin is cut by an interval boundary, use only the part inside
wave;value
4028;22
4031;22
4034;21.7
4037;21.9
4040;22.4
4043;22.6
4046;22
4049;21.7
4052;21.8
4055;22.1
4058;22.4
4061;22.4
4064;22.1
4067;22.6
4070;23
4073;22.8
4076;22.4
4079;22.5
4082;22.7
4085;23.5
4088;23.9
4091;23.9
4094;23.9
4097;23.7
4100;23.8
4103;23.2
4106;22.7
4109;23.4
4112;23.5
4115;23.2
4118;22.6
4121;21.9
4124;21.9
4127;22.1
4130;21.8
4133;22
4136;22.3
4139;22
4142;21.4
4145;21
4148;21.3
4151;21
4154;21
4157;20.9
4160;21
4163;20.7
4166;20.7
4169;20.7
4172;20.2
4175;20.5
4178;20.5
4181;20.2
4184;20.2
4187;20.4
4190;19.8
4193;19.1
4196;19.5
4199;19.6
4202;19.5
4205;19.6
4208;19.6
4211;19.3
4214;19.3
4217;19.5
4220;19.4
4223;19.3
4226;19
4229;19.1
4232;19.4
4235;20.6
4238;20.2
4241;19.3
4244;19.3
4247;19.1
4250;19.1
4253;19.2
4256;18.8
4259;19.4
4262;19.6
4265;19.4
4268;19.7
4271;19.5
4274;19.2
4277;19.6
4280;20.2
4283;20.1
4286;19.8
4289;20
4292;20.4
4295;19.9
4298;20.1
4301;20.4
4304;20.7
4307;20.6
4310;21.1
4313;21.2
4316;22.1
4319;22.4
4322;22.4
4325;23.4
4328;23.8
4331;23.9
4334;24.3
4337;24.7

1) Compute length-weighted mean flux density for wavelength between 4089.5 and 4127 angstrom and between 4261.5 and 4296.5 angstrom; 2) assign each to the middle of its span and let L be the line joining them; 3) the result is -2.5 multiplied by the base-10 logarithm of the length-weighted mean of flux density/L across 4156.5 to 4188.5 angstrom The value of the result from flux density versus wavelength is 0.07 mag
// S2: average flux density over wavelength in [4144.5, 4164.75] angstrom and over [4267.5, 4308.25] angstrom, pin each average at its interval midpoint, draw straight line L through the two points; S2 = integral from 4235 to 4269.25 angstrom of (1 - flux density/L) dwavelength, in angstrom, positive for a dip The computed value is 1.4 angstrom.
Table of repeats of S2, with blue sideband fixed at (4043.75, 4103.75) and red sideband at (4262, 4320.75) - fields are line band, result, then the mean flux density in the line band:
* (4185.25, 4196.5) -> 0.9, 19.7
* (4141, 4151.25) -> 0.4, 21.2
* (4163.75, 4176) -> 0.7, 20.5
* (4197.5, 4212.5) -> 1.3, 19.5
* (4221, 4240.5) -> 1.3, 19.6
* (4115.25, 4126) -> 0.0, 22.3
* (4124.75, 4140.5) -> 0.1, 22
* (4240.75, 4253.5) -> 1.0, 19.2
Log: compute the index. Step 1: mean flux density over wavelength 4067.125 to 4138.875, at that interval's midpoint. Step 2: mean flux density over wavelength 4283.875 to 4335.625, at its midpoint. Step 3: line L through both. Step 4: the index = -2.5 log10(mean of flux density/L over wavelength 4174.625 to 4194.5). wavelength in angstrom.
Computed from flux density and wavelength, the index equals 0.117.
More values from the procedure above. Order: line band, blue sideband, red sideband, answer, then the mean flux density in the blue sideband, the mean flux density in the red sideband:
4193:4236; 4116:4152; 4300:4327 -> 0.12 mag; 21.8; 21.7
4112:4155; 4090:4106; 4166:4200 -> 0.01 mag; 23.6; 20.1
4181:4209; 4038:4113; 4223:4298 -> 0.05 mag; 22.8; 19.6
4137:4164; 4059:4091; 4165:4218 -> -0.01 mag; 22.8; 19.9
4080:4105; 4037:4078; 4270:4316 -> -0.07 mag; 22.3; 20.3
